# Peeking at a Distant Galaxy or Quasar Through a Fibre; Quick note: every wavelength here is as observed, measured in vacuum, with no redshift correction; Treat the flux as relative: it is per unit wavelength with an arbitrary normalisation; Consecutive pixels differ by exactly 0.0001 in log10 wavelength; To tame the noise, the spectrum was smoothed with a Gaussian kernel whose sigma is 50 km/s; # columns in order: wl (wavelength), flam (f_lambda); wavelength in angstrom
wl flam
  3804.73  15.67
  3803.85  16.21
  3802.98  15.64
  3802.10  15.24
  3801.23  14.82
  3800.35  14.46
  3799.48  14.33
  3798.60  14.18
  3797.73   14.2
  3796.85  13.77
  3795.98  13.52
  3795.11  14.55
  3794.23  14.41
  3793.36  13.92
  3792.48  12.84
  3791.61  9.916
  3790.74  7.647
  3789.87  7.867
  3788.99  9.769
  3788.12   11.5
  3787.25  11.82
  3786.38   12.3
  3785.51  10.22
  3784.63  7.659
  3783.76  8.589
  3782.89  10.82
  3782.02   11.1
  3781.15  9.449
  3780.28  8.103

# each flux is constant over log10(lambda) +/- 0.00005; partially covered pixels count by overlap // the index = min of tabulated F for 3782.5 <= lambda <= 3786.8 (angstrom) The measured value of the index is 7.659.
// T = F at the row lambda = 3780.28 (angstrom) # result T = 8.103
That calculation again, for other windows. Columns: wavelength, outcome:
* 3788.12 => 11.5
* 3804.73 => 15.67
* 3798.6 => 14.18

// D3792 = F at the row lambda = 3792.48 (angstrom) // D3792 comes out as 12.84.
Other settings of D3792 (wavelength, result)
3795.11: 14.55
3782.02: 11.1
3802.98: 15.64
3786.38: 12.3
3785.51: 10.22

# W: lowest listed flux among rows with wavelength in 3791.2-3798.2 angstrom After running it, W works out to 9.916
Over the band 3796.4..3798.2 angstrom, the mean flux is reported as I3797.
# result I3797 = 14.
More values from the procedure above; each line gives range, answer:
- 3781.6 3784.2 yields 10.2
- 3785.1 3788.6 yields 11.5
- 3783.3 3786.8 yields 9.68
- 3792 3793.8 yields 13.3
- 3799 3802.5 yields 14.7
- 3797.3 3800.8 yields 14.3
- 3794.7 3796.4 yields 14.1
